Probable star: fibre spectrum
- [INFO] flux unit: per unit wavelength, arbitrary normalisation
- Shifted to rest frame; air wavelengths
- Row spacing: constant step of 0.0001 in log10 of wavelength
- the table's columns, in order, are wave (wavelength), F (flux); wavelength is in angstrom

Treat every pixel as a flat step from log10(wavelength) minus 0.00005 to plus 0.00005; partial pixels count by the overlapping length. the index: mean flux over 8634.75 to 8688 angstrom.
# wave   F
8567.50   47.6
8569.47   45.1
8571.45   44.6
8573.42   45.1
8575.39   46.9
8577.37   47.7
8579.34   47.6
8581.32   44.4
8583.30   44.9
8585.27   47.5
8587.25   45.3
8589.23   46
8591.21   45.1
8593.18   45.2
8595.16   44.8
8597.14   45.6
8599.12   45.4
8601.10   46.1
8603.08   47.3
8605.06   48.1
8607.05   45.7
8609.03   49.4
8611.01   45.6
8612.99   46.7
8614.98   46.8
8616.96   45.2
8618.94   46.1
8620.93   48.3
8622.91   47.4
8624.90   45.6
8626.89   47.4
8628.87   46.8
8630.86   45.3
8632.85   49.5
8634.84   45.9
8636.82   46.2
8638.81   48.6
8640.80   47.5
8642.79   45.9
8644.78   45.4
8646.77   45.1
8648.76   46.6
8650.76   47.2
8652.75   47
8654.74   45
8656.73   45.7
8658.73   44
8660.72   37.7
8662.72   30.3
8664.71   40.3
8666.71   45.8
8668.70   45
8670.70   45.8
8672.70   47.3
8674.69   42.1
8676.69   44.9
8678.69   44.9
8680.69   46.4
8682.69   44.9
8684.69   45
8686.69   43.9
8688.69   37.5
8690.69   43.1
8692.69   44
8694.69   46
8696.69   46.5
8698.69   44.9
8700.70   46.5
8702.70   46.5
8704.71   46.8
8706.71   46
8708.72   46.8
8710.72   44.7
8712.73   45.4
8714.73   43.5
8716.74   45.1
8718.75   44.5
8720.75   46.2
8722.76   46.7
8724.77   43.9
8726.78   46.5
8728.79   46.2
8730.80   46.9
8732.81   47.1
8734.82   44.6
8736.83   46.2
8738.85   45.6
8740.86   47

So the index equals 44.5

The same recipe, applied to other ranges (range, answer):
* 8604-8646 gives 46.8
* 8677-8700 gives 44.3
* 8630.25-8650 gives 46.6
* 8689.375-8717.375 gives 45.3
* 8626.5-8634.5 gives 47.1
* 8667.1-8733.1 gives 45.2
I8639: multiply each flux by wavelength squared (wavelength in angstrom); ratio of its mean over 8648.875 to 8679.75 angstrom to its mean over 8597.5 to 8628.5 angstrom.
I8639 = 0.94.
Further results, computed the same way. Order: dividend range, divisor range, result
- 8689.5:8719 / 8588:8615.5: 1.00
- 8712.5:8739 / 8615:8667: 1.03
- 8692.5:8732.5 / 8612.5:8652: 1.00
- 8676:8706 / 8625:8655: 0.97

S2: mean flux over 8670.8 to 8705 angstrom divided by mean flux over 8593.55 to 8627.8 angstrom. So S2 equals 0.96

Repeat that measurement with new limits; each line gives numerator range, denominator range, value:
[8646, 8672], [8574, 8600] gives 0.95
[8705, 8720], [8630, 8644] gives 0.96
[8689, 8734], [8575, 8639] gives 0.98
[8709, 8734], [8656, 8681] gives 1.06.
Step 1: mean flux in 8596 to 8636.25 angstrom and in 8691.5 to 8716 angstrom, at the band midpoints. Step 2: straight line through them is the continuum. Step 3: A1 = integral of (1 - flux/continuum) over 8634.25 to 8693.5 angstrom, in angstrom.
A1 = 2.3 angstrom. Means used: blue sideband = 46.7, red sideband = 45.6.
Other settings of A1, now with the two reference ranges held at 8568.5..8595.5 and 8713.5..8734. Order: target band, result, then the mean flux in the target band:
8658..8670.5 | 1.3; 40.8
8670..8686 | 0.2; 45.1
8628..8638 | -0.2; 46.8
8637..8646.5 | -0.2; 46.7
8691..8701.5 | 0.1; 45.4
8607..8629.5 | -0.5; 46.8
